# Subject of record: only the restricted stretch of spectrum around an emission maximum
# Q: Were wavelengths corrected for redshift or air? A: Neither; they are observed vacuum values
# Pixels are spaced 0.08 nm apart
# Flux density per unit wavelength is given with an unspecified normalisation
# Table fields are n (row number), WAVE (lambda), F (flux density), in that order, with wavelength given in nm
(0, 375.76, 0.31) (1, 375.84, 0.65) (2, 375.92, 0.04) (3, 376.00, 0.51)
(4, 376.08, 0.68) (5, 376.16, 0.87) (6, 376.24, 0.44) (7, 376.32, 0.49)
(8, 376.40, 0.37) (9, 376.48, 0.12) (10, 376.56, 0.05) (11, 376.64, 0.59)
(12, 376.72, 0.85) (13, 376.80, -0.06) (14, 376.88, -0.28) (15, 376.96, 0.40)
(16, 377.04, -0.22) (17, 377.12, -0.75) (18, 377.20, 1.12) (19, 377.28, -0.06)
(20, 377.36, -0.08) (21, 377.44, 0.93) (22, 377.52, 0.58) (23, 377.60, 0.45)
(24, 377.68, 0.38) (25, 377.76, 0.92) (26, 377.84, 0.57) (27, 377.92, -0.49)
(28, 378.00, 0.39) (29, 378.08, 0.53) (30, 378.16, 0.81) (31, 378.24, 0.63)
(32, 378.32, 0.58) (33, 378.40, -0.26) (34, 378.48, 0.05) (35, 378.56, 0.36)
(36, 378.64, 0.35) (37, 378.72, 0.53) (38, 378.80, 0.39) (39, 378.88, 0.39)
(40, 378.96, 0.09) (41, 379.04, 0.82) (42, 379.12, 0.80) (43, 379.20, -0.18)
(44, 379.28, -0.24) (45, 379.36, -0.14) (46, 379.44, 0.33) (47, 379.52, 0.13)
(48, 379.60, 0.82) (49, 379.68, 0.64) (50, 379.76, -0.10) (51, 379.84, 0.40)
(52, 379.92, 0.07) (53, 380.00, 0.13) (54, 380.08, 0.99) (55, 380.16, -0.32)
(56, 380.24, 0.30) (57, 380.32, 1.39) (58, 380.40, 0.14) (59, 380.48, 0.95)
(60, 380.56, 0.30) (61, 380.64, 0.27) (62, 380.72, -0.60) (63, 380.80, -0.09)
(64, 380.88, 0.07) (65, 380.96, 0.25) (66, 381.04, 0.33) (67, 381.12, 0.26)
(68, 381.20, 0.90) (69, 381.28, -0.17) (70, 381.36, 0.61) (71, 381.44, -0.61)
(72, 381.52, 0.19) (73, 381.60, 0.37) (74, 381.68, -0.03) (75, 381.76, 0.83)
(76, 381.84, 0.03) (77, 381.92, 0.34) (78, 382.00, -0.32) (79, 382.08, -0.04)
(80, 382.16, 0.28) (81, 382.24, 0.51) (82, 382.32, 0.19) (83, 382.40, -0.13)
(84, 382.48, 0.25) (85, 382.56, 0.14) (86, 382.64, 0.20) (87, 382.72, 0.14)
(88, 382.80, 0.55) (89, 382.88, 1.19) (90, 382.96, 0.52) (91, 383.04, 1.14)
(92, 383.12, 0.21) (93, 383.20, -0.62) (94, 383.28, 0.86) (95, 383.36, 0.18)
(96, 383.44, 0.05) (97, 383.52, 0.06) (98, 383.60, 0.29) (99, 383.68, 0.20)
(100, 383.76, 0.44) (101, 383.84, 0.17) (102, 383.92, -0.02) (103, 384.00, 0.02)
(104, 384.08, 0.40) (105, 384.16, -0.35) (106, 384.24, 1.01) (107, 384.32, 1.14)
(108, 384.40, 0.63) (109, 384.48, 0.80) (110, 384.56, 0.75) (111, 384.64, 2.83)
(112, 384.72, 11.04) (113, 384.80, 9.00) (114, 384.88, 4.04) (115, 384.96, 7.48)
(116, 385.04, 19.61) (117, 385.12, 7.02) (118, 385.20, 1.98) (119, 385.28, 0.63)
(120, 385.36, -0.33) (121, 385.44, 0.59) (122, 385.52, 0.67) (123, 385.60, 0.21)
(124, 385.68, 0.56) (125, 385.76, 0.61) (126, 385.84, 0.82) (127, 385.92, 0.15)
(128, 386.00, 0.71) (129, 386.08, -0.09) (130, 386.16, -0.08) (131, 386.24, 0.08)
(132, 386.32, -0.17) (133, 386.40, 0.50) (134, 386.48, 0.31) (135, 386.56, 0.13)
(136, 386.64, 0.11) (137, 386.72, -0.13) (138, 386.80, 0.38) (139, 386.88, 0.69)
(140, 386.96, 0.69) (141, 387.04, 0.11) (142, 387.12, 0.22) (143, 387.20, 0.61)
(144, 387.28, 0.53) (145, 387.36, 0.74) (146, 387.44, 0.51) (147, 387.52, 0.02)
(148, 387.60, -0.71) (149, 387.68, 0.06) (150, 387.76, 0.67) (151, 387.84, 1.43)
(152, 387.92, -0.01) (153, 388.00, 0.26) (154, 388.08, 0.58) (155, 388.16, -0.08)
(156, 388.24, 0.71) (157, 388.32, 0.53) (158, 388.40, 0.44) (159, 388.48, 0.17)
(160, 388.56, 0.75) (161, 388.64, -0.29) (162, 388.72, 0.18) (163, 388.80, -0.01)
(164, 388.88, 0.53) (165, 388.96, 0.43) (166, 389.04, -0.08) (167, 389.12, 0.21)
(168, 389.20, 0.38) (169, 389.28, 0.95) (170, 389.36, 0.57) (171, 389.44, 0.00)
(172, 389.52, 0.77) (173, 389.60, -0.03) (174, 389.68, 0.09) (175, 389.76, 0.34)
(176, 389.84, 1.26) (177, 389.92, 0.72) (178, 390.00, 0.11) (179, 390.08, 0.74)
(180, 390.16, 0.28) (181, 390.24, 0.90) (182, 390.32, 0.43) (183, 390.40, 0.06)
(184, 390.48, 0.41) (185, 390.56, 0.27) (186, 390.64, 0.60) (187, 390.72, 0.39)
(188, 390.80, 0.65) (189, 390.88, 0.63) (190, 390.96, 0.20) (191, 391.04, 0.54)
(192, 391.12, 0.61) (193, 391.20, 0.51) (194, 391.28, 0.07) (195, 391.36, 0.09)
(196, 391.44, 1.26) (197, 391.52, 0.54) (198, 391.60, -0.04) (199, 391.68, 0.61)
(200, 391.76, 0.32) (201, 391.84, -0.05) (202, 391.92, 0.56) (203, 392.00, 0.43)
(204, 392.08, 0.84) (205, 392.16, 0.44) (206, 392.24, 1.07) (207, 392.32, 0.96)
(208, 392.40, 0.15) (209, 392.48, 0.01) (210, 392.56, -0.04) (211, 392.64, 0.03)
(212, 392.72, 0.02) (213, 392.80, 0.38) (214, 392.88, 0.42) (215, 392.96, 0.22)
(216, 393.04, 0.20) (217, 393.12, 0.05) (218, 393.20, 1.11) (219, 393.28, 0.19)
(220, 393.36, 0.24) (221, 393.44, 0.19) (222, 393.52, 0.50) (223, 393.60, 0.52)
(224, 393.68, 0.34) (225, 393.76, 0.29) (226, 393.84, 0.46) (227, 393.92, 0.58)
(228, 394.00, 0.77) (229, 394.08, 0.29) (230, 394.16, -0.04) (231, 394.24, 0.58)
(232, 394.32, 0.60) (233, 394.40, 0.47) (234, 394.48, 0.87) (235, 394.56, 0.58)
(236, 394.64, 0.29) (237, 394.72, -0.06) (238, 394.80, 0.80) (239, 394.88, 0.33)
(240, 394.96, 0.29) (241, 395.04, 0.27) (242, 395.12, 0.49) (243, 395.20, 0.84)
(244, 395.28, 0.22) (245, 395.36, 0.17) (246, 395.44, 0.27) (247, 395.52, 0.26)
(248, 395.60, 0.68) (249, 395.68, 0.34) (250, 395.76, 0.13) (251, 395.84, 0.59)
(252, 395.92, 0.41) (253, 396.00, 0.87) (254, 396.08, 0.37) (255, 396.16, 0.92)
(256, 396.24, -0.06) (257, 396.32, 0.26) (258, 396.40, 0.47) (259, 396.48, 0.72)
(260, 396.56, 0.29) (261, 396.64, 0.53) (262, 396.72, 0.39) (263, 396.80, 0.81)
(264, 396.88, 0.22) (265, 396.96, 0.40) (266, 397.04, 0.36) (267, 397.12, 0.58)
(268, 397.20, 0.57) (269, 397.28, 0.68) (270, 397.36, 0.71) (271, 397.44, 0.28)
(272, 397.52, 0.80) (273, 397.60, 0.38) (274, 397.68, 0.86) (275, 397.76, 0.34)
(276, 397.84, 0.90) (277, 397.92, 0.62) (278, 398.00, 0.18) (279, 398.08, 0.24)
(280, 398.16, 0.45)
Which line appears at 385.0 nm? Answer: [O II] 3727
